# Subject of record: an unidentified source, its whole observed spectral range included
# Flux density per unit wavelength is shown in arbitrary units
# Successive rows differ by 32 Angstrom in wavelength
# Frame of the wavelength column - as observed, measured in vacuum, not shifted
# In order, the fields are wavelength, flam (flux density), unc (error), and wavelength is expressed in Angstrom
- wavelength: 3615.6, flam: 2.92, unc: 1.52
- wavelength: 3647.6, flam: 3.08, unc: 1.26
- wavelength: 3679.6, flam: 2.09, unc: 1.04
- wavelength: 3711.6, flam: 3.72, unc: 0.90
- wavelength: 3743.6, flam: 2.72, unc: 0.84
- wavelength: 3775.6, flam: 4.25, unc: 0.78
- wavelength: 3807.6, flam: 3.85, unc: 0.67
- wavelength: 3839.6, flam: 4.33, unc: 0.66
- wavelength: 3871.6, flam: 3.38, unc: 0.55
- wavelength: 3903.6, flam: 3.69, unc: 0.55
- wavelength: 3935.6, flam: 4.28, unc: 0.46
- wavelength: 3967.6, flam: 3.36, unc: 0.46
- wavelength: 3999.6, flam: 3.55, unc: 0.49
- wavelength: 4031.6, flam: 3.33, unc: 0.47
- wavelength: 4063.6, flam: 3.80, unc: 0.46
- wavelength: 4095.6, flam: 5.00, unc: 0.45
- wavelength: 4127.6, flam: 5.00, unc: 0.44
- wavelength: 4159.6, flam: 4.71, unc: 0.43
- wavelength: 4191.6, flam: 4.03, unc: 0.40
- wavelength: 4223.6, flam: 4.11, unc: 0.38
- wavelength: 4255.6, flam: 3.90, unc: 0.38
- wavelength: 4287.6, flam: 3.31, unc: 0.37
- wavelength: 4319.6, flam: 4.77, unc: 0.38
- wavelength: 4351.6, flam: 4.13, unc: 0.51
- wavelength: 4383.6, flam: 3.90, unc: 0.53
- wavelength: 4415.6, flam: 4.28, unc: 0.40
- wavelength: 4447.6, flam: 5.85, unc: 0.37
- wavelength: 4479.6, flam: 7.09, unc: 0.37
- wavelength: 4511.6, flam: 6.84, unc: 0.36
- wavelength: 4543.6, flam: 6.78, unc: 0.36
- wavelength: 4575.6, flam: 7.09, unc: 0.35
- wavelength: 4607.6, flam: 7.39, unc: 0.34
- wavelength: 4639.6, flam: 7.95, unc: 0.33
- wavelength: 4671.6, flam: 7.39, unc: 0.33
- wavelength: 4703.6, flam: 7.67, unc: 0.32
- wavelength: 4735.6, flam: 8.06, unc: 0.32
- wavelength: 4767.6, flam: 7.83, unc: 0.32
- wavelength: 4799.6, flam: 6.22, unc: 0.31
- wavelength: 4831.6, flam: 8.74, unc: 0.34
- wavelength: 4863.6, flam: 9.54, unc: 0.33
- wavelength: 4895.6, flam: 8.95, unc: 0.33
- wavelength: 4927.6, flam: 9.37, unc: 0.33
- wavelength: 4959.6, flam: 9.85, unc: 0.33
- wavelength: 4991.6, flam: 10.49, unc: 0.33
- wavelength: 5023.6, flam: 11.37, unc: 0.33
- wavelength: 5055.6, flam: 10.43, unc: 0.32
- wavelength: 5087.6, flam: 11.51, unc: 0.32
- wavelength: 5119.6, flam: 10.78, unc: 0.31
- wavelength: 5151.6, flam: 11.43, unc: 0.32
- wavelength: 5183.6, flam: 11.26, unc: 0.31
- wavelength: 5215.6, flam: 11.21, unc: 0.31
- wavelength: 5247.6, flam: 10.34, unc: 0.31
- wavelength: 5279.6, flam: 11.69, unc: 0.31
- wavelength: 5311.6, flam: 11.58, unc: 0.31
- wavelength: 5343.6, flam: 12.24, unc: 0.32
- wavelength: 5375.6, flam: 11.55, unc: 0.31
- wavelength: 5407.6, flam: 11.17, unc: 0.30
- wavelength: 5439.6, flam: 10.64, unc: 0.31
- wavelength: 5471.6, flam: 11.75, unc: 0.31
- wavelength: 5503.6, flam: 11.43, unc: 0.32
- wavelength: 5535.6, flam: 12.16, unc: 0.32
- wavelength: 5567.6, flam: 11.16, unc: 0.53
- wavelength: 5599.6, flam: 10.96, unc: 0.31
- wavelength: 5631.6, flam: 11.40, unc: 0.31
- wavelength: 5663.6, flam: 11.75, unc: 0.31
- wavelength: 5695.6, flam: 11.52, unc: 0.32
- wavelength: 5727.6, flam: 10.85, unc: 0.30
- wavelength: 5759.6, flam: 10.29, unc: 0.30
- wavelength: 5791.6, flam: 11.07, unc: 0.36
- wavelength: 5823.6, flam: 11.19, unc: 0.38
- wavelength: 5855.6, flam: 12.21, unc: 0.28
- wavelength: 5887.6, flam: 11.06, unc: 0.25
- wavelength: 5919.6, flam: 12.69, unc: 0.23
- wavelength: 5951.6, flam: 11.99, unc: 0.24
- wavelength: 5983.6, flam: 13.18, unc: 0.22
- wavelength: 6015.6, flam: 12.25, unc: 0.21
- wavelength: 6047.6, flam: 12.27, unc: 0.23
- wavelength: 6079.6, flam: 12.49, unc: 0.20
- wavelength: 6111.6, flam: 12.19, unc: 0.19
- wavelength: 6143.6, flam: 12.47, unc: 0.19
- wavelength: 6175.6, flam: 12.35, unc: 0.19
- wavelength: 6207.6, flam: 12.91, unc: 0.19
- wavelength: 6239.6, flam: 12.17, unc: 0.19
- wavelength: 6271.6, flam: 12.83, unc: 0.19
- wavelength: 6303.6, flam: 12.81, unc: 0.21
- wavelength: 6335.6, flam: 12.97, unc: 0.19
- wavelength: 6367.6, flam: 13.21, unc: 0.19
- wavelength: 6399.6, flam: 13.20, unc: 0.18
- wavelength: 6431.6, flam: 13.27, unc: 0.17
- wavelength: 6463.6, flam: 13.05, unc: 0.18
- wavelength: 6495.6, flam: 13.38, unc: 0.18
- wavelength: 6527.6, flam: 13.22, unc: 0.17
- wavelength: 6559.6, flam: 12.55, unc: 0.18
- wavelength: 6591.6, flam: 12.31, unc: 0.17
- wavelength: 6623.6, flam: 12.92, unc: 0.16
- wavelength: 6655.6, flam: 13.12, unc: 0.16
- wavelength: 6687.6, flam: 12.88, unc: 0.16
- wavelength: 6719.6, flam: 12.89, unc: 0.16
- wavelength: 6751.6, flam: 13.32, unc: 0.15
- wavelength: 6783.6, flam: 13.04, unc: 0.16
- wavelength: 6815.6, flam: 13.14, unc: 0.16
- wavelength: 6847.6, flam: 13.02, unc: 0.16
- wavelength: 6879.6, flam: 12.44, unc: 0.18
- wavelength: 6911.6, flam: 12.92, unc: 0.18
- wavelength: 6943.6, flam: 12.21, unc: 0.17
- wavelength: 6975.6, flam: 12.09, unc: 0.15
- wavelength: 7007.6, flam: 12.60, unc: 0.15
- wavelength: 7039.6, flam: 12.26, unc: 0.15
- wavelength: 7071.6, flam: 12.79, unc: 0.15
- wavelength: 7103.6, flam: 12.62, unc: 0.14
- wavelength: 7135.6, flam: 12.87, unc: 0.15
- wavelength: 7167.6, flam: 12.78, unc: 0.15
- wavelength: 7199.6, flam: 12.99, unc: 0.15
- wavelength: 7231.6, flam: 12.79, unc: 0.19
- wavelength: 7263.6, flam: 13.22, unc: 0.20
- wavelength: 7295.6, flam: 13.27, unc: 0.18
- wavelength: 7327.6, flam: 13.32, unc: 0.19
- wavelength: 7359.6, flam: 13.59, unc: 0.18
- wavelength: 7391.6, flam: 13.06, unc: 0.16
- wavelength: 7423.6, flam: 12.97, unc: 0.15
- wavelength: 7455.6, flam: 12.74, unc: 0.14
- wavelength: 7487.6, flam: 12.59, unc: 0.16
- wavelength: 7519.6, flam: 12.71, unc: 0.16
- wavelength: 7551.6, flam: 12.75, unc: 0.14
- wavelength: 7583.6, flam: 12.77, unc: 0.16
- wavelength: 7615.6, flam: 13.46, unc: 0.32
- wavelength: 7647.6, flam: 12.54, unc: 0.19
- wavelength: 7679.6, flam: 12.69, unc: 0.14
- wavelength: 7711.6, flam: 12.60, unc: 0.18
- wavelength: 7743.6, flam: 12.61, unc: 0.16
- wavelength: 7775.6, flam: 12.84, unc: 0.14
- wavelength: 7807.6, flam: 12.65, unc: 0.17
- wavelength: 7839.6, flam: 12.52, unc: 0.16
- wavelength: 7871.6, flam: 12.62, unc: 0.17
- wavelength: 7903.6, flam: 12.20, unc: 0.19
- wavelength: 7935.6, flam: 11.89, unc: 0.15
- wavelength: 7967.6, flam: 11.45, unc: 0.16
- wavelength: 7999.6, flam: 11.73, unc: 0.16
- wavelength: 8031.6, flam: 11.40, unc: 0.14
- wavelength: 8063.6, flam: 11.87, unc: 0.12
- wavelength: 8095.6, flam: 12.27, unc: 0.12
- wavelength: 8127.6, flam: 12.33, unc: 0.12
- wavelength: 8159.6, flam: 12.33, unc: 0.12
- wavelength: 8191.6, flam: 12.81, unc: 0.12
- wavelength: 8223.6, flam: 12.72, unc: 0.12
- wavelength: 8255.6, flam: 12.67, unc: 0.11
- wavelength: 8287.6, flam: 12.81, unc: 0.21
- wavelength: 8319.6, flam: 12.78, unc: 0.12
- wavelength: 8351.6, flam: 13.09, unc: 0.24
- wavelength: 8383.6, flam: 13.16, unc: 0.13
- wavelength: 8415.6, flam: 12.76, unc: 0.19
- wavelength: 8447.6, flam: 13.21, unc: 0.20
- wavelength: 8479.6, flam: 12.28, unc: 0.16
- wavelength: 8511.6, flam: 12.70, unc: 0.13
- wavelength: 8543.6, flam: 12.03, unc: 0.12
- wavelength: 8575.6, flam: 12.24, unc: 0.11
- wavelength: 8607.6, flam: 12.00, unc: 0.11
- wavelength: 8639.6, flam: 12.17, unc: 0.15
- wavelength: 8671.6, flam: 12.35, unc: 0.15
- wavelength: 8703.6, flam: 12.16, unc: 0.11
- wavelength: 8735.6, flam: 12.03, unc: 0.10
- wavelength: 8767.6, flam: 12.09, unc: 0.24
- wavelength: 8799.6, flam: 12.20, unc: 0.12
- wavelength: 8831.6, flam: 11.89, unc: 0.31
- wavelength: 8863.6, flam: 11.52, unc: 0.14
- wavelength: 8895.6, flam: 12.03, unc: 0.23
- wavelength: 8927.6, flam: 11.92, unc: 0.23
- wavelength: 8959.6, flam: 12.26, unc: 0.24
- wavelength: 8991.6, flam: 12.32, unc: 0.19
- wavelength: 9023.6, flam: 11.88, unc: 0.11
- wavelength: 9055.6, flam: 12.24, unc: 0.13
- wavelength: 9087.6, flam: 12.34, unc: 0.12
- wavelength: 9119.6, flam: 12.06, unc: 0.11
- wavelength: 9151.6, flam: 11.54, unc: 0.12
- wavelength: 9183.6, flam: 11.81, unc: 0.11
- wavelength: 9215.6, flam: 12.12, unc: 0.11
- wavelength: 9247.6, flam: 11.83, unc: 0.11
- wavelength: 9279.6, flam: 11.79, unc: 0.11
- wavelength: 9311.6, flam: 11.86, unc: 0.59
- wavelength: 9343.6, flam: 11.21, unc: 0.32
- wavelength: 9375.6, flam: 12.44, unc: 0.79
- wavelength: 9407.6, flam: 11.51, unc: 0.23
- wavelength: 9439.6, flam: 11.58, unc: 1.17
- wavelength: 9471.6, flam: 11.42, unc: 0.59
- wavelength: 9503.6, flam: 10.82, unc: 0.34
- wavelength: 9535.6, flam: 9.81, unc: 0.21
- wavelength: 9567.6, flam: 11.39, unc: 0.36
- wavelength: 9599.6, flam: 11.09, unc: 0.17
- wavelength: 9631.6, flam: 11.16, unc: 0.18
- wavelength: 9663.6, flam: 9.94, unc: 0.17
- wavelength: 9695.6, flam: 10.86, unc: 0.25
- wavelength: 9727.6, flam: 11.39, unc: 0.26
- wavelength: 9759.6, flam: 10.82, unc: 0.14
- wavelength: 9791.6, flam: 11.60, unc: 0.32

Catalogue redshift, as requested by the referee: 0.116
